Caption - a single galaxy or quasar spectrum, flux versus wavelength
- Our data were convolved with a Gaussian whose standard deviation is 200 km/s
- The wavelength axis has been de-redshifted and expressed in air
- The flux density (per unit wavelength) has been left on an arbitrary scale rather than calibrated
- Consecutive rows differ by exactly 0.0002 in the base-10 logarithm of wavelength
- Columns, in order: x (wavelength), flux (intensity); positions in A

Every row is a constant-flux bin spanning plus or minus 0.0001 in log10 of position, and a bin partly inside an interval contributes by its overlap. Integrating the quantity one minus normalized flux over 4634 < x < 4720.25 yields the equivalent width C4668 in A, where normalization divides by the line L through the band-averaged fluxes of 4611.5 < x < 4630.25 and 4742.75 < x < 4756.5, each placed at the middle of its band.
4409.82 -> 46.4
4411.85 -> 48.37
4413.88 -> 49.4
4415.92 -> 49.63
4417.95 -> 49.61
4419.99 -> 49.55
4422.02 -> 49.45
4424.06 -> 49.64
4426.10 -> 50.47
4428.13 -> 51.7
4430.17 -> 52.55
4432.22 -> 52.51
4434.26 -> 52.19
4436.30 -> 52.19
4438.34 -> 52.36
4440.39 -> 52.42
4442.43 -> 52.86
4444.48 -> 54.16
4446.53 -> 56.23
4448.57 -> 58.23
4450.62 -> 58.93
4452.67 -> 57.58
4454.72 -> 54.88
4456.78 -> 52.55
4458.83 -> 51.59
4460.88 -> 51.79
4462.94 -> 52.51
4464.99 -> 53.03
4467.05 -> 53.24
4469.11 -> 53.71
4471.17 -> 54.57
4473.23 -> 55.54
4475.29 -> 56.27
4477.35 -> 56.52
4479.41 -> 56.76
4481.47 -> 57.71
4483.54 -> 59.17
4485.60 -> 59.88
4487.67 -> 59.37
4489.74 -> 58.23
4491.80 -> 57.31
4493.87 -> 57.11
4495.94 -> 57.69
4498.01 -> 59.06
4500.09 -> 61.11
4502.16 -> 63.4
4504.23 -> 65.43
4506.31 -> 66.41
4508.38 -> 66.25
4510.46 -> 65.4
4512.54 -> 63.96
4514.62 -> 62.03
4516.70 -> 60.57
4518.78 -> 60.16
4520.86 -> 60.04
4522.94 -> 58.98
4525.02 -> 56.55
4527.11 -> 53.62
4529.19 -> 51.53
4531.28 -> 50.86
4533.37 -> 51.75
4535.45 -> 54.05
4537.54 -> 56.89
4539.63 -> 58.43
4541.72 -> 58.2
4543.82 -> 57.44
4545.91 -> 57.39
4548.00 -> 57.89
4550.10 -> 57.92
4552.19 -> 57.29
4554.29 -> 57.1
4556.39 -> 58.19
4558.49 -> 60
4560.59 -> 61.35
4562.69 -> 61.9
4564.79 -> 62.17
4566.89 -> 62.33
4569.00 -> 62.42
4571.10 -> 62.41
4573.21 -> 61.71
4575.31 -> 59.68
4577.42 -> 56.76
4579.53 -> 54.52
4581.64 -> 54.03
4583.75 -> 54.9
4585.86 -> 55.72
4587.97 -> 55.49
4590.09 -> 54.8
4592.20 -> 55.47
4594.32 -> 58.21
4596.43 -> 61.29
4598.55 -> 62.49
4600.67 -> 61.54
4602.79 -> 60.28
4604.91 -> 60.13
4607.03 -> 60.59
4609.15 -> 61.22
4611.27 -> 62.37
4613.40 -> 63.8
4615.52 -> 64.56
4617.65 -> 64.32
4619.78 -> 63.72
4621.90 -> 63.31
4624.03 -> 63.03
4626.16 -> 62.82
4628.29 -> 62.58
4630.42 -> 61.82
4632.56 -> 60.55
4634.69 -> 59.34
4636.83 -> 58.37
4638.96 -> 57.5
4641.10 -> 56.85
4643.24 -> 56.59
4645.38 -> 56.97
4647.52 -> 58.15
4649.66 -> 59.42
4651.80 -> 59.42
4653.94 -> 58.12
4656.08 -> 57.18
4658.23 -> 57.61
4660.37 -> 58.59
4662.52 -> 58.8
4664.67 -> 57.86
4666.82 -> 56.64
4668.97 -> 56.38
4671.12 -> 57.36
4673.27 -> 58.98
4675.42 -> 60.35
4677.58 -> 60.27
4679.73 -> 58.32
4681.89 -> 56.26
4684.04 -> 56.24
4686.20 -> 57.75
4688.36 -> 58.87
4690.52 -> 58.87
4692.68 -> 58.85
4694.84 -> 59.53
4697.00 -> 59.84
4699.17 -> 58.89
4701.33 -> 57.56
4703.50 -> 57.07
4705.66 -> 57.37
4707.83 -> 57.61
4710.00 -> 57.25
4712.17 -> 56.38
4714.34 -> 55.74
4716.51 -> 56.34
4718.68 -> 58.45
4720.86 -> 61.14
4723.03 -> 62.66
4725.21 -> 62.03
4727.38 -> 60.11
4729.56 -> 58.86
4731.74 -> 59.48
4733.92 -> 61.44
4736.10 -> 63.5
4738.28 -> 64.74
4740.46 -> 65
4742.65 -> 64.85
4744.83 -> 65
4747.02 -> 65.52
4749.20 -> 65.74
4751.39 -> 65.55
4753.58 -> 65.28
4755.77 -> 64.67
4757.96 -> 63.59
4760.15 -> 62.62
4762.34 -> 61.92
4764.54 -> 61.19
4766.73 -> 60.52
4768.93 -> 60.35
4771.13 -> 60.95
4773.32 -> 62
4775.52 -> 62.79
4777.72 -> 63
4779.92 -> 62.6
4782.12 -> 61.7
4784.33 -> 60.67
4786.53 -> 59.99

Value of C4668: 8.4 A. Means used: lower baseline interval 63.4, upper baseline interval 65.3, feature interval 58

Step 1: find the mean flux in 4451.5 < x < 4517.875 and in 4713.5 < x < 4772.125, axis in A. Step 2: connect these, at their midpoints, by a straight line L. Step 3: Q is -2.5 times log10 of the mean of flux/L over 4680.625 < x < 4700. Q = 0.05 mag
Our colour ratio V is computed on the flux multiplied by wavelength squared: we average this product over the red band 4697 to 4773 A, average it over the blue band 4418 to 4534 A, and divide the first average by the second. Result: 1.22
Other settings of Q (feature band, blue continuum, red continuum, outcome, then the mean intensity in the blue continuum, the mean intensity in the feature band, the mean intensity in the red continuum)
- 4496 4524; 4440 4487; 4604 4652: -0.10 mag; 55.3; 62.3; 60.8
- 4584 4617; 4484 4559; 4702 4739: -0.01 mag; 58.8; 59.8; 59.4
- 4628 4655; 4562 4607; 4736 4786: 0.03 mag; 59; 58.8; 63.2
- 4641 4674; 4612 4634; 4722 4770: 0.09 mag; 63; 57.8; 62.9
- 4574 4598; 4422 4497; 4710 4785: 0.02 mag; 54.8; 56.6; 61.9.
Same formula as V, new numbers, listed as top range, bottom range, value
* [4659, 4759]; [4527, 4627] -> 1.08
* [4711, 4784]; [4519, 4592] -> 1.17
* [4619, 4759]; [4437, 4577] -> 1.12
